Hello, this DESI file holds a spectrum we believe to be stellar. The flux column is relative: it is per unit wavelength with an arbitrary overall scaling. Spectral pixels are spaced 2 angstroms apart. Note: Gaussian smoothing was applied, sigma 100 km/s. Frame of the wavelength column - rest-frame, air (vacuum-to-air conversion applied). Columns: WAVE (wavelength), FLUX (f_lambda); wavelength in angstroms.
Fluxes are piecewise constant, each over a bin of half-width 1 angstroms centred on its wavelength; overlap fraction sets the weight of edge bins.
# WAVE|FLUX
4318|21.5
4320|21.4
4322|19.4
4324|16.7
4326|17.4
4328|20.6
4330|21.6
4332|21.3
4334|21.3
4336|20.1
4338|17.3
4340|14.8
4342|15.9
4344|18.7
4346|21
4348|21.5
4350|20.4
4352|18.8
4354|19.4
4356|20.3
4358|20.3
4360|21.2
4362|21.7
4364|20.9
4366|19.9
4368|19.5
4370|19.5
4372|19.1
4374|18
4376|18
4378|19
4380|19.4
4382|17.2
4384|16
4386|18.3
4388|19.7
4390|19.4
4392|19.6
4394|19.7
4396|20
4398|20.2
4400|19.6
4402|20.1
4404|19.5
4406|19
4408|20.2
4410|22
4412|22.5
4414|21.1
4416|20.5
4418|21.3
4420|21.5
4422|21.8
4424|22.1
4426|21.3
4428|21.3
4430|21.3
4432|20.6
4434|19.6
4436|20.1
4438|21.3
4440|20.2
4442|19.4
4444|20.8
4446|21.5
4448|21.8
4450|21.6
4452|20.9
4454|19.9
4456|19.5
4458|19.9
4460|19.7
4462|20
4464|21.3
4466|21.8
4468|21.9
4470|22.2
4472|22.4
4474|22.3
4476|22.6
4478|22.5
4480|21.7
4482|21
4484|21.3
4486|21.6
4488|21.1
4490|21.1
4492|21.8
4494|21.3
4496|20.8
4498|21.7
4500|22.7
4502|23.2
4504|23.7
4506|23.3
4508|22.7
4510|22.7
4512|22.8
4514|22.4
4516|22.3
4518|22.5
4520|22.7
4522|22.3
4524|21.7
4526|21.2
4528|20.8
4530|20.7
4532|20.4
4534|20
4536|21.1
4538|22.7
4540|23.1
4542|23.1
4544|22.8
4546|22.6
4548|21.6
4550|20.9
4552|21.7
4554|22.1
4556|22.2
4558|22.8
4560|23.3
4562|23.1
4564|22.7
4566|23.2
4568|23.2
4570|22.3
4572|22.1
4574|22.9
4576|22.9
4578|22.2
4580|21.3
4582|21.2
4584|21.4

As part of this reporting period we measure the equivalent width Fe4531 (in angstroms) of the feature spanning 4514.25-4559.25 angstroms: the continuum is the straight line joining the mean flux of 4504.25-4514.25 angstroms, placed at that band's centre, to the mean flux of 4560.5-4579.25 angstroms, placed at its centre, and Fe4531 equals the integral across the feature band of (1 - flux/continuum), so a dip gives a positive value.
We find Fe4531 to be 1.8 angstroms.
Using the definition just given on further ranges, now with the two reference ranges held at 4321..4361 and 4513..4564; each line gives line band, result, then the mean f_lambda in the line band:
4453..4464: 0.5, 19.9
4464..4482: -0.8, 22.1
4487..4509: -0.7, 22.1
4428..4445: 0.2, 20.5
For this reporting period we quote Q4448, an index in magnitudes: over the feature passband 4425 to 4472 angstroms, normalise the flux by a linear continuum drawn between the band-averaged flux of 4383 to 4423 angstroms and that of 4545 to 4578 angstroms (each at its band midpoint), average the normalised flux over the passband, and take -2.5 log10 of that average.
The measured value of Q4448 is 0.00 mag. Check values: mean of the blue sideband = 20.1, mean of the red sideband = 22.5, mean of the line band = 20.8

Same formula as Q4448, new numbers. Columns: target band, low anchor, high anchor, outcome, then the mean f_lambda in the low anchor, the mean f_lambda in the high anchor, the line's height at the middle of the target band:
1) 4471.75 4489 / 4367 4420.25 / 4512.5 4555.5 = -0.04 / 19.6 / 21.9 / 21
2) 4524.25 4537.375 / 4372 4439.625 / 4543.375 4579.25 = 0.06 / 20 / 22.5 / 22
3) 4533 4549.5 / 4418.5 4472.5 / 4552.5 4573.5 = 0.01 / 20.9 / 22.7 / 22.4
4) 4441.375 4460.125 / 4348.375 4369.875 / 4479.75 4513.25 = 0.05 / 20.2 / 22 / 21.4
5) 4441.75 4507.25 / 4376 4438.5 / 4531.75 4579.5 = -0.02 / 20.1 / 22.3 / 21.1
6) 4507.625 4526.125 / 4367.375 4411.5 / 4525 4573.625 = -0.04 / 19.3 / 22.1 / 21.5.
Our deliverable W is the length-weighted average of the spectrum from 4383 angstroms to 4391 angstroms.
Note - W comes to 18.4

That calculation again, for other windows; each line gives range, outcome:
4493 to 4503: 21.9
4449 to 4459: 20.4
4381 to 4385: 16.6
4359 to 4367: 20.9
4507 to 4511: 22.7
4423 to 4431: 21.5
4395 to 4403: 20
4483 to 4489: 21.3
